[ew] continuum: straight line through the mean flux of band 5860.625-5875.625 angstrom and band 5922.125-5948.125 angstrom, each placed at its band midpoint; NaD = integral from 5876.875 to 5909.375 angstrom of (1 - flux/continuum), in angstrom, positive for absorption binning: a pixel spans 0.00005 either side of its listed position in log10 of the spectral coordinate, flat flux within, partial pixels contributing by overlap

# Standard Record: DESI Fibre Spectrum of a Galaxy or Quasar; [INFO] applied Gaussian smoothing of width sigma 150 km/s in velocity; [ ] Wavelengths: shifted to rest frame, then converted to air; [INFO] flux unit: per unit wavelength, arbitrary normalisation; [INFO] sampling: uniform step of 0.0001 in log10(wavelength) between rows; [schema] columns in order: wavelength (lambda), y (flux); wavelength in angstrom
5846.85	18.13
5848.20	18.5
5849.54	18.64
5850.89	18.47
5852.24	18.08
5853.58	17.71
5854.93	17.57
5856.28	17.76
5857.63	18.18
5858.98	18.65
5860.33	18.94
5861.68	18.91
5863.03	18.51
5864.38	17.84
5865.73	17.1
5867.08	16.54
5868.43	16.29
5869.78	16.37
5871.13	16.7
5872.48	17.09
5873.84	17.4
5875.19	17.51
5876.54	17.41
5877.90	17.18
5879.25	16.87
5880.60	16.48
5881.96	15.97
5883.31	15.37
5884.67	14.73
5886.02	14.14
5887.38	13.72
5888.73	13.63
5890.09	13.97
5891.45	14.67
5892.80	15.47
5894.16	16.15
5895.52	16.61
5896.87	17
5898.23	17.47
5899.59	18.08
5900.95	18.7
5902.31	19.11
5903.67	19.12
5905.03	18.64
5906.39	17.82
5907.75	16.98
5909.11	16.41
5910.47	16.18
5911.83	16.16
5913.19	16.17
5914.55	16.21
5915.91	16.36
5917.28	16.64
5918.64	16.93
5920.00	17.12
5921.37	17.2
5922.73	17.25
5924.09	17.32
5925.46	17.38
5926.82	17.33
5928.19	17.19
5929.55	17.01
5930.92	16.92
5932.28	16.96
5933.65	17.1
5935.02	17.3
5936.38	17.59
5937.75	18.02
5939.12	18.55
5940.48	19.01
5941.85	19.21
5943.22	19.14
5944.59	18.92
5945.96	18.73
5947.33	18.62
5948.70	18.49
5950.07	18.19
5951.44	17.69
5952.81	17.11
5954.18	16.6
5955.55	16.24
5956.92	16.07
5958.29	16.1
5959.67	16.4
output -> 2.04 angstrom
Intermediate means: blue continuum 17.3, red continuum 17.9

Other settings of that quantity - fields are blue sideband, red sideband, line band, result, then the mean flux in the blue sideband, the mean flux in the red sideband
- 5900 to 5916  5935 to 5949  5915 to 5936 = 1.1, 17.4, 18.6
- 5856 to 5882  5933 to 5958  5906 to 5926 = 1.0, 17.4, 17.9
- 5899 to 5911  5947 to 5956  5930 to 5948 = -0.5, 17.9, 17.6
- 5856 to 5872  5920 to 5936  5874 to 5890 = 1.6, 17.6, 17.2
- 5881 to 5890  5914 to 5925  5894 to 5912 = -2.0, 14.6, 16.9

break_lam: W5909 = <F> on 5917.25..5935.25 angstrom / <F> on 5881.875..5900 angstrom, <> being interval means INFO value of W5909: 1.1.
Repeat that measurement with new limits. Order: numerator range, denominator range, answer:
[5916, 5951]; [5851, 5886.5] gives 1.03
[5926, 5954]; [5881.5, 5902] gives 1.14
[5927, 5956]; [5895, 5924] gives 1.03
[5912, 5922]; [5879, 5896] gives 1.10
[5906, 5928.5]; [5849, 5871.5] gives 0.95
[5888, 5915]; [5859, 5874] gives 0.96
